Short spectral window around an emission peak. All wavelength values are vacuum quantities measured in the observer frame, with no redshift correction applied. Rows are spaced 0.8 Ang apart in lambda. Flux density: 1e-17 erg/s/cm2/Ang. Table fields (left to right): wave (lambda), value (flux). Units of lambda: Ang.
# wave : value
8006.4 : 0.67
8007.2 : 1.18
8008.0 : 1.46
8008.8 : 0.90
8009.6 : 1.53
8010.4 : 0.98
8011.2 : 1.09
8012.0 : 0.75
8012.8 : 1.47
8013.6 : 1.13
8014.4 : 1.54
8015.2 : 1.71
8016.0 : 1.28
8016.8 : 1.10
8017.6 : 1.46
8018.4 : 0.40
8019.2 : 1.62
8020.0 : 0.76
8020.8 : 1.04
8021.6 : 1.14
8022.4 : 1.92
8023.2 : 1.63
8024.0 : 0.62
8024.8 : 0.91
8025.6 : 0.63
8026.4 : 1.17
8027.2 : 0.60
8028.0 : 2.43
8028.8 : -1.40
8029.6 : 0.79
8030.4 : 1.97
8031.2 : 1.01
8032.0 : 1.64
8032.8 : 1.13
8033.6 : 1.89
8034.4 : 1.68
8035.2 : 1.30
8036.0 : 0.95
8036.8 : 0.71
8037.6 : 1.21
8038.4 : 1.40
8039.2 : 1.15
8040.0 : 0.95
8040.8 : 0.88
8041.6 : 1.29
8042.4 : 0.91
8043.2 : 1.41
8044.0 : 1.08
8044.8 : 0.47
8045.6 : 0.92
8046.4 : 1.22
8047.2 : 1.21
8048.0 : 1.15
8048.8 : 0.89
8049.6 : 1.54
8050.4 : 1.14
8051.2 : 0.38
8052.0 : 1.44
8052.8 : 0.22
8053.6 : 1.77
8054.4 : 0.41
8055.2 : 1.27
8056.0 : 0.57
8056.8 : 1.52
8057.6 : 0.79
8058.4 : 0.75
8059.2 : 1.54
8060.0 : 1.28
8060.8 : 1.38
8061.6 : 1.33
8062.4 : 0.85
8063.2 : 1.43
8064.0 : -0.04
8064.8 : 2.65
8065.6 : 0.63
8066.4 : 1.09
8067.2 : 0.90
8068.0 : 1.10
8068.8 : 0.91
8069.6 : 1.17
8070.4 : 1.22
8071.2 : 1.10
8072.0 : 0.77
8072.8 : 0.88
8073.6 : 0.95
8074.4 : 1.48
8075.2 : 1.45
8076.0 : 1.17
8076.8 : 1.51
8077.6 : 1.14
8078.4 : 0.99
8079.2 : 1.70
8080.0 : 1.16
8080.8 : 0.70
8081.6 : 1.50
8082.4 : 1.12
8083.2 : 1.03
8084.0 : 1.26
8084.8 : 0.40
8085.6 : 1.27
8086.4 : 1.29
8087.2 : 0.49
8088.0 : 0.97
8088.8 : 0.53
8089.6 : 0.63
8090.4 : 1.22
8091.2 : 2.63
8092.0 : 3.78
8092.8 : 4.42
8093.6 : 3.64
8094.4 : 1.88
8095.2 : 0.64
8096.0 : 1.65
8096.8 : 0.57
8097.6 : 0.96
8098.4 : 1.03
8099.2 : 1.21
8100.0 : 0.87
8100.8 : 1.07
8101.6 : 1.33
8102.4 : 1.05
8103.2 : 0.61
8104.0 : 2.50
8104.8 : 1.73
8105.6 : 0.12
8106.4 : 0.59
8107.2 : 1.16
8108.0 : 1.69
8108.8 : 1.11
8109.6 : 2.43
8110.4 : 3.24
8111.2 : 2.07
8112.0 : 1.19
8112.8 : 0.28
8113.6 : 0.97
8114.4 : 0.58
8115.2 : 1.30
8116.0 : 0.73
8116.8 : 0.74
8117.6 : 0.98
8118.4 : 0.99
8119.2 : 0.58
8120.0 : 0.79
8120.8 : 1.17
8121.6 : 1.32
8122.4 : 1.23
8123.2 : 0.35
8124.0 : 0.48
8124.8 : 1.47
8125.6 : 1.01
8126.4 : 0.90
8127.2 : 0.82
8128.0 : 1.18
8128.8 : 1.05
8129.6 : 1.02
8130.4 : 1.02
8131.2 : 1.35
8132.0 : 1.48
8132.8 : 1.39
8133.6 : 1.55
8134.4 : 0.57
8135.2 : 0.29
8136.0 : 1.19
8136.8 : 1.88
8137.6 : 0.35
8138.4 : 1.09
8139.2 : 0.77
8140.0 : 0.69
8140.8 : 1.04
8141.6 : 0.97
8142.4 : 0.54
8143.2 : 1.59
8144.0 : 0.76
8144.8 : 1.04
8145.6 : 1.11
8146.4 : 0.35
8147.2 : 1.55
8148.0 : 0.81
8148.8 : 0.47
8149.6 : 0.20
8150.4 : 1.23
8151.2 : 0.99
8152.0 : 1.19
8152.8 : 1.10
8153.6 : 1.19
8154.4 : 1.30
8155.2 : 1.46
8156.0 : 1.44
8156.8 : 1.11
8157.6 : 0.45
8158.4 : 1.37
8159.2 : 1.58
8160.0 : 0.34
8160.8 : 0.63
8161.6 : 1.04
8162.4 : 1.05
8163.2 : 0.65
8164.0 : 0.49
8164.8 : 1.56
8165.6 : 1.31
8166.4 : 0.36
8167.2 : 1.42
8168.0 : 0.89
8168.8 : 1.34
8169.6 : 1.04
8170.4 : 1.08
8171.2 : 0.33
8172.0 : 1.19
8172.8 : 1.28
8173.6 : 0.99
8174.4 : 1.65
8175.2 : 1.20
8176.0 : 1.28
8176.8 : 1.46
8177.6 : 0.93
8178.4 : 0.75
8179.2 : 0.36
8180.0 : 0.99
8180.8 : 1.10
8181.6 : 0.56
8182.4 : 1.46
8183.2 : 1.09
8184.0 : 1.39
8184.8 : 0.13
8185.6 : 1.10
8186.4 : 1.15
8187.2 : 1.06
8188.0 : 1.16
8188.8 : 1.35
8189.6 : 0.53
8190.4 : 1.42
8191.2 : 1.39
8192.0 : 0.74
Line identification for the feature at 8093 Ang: [S II]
